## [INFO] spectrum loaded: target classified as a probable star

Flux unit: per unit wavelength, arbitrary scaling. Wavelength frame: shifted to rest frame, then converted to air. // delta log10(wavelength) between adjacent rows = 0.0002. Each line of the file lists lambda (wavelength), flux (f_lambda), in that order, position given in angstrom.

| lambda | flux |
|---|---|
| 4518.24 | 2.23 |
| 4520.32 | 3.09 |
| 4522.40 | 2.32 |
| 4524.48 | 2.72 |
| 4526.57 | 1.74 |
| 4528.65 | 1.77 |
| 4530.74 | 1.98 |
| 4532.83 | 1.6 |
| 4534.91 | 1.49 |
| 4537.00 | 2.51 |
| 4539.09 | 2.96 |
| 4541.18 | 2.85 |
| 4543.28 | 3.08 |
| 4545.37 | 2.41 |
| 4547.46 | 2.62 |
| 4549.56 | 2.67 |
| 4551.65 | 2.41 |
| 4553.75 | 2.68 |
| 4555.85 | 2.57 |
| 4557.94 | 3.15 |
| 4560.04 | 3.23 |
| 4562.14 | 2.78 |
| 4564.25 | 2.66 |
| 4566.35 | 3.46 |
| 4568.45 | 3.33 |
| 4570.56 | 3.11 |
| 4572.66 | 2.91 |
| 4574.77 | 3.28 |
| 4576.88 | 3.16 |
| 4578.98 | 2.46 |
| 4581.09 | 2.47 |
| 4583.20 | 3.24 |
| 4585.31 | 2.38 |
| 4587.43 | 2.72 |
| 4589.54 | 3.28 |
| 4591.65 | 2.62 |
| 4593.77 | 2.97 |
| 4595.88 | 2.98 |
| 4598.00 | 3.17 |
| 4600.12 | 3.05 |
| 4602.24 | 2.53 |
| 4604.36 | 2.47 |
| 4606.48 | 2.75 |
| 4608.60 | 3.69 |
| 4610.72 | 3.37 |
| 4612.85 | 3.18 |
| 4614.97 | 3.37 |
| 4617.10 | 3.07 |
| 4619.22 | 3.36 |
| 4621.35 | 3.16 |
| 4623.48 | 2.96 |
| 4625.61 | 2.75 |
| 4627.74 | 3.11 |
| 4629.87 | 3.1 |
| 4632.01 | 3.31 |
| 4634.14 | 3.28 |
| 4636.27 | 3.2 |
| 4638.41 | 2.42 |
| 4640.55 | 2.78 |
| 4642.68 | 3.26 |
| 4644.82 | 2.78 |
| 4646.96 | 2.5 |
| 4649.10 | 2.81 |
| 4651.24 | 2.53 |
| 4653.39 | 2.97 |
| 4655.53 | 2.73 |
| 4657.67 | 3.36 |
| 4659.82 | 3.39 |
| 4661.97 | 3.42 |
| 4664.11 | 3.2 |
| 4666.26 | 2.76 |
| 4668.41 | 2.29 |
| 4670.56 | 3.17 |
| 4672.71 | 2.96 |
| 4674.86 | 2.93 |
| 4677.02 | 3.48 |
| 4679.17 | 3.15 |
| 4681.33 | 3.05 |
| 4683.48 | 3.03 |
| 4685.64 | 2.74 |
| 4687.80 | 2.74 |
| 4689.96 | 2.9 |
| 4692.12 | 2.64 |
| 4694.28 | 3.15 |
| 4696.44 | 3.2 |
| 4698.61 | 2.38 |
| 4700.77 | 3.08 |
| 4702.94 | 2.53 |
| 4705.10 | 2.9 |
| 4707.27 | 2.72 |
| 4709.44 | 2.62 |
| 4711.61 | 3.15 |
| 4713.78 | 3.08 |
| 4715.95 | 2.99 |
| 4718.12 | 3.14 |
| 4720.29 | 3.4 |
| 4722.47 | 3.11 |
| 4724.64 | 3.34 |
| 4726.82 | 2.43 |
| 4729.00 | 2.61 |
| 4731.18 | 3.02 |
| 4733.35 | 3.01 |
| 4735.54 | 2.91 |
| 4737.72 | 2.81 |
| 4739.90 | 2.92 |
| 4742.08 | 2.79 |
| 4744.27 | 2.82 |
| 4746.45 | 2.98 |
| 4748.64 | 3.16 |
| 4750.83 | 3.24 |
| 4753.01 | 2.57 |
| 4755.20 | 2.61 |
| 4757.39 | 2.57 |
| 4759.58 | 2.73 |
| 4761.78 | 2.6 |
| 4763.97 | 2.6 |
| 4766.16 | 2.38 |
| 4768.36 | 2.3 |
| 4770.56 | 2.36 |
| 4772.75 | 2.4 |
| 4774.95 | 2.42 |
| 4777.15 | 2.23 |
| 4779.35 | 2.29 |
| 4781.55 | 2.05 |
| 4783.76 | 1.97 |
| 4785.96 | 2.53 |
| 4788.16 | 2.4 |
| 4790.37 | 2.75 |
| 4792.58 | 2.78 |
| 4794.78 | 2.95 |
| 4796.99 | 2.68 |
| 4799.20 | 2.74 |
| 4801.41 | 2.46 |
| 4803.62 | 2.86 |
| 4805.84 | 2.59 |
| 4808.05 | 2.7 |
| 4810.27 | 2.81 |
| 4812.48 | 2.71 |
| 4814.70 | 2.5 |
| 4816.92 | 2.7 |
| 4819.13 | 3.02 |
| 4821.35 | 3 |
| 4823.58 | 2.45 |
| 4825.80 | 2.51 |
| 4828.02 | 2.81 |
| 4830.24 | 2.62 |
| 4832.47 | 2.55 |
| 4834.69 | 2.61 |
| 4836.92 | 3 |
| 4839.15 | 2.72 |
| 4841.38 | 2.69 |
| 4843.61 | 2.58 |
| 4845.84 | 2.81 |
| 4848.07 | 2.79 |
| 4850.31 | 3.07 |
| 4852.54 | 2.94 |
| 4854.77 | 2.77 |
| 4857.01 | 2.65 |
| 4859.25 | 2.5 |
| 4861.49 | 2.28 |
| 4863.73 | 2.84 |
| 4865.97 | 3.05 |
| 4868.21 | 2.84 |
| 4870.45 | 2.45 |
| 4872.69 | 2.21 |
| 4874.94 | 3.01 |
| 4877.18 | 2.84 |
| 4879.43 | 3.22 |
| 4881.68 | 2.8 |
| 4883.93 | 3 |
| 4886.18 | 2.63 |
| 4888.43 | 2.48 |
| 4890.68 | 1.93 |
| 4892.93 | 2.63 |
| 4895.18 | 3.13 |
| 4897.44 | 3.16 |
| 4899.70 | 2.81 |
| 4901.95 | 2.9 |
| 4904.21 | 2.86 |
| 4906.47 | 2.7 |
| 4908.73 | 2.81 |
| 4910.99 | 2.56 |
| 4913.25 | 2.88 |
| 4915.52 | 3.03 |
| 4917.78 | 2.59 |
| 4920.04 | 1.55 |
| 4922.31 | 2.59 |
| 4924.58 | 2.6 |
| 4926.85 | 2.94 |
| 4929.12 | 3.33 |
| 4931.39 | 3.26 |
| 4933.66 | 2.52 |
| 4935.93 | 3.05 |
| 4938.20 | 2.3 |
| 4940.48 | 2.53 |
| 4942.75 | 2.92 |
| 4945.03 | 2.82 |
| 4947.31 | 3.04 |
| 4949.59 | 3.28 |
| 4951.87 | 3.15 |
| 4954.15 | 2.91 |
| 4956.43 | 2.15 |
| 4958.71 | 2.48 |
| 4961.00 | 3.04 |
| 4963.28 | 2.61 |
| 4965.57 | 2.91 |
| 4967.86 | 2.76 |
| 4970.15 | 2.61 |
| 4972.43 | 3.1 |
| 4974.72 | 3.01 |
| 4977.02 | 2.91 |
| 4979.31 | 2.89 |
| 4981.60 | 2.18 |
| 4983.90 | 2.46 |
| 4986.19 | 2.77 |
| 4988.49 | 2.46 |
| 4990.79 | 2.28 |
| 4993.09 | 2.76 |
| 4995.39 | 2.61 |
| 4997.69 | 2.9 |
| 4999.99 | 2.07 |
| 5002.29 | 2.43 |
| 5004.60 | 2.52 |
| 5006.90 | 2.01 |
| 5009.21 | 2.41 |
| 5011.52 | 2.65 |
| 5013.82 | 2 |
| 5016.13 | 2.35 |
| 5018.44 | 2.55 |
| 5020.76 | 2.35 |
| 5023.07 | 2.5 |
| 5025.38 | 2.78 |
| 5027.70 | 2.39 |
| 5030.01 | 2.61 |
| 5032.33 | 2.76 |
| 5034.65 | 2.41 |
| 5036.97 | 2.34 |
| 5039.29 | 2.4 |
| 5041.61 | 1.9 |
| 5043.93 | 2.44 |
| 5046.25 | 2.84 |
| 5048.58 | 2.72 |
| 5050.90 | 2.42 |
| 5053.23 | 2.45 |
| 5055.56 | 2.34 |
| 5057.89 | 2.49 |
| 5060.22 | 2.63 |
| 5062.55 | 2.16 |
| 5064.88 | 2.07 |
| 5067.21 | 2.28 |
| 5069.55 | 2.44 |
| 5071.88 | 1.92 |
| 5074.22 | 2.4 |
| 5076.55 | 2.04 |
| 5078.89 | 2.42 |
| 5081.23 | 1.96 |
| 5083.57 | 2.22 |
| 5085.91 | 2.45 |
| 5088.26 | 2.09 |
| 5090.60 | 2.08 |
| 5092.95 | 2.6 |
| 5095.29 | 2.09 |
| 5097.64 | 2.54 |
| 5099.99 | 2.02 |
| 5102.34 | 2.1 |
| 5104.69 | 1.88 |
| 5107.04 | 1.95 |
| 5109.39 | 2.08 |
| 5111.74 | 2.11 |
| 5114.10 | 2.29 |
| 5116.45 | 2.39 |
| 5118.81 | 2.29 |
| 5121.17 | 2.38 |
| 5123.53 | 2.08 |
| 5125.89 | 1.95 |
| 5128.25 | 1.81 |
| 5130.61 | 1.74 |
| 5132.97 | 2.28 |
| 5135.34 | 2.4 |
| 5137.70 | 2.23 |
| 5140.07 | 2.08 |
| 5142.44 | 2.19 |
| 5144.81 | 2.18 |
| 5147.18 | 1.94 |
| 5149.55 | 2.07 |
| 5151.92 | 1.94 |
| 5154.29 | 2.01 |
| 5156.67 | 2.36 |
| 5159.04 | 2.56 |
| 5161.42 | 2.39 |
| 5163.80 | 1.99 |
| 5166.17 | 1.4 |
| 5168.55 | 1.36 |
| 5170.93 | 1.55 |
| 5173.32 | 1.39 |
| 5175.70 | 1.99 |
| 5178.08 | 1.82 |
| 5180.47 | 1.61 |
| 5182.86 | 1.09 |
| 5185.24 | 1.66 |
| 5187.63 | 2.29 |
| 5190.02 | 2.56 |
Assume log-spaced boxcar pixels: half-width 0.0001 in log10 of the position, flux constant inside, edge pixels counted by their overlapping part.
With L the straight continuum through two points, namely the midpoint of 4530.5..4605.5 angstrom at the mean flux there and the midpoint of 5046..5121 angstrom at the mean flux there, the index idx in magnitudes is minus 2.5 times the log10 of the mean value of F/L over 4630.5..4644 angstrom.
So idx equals -0.13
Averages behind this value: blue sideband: 2.77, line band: 3.04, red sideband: 2.27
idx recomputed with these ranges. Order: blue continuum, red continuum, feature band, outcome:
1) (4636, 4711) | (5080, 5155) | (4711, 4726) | -0.12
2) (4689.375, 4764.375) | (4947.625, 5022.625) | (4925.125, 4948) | -0.08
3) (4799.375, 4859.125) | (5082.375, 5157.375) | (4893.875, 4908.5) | -0.13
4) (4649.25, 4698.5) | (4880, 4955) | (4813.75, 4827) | 0.06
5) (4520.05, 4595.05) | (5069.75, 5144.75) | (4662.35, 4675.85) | -0.13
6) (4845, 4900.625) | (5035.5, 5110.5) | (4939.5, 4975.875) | -0.11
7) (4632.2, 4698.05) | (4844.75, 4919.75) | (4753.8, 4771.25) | 0.14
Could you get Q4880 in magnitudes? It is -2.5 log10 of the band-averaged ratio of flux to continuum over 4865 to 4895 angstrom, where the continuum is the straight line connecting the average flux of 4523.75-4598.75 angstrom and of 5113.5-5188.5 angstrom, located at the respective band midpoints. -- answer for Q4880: -0.17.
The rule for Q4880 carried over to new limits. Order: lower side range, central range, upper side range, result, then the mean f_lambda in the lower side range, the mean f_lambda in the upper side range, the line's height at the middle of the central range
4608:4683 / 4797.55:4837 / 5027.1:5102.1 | 0.03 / 3.05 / 2.34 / 2.76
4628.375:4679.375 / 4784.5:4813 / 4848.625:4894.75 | 0.05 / 2.99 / 2.71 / 2.81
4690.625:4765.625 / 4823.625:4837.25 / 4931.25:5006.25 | 0.06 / 2.87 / 2.71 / 2.8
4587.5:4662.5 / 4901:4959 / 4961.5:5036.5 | -0.05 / 3.01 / 2.56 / 2.65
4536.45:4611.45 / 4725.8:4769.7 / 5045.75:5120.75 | -0.03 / 2.89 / 2.27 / 2.68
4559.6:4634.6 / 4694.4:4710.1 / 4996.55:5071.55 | 0.03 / 3.02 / 2.42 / 2.87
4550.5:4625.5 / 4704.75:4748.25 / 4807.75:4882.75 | -0.04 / 2.97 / 2.74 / 2.84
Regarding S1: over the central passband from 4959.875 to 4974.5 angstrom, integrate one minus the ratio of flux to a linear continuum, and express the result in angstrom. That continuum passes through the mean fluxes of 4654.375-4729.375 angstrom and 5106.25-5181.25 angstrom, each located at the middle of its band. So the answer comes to -2.8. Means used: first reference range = 2.97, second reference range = 2.03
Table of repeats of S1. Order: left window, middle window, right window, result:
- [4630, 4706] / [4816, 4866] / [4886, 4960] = 1.40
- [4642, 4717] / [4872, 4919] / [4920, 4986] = 0.58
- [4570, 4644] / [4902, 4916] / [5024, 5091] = -1.26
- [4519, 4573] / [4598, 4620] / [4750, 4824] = -4.03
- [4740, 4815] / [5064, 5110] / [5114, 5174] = -1.02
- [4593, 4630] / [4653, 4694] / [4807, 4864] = -0.49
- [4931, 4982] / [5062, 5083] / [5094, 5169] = 1.35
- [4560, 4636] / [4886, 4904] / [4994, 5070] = -0.72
